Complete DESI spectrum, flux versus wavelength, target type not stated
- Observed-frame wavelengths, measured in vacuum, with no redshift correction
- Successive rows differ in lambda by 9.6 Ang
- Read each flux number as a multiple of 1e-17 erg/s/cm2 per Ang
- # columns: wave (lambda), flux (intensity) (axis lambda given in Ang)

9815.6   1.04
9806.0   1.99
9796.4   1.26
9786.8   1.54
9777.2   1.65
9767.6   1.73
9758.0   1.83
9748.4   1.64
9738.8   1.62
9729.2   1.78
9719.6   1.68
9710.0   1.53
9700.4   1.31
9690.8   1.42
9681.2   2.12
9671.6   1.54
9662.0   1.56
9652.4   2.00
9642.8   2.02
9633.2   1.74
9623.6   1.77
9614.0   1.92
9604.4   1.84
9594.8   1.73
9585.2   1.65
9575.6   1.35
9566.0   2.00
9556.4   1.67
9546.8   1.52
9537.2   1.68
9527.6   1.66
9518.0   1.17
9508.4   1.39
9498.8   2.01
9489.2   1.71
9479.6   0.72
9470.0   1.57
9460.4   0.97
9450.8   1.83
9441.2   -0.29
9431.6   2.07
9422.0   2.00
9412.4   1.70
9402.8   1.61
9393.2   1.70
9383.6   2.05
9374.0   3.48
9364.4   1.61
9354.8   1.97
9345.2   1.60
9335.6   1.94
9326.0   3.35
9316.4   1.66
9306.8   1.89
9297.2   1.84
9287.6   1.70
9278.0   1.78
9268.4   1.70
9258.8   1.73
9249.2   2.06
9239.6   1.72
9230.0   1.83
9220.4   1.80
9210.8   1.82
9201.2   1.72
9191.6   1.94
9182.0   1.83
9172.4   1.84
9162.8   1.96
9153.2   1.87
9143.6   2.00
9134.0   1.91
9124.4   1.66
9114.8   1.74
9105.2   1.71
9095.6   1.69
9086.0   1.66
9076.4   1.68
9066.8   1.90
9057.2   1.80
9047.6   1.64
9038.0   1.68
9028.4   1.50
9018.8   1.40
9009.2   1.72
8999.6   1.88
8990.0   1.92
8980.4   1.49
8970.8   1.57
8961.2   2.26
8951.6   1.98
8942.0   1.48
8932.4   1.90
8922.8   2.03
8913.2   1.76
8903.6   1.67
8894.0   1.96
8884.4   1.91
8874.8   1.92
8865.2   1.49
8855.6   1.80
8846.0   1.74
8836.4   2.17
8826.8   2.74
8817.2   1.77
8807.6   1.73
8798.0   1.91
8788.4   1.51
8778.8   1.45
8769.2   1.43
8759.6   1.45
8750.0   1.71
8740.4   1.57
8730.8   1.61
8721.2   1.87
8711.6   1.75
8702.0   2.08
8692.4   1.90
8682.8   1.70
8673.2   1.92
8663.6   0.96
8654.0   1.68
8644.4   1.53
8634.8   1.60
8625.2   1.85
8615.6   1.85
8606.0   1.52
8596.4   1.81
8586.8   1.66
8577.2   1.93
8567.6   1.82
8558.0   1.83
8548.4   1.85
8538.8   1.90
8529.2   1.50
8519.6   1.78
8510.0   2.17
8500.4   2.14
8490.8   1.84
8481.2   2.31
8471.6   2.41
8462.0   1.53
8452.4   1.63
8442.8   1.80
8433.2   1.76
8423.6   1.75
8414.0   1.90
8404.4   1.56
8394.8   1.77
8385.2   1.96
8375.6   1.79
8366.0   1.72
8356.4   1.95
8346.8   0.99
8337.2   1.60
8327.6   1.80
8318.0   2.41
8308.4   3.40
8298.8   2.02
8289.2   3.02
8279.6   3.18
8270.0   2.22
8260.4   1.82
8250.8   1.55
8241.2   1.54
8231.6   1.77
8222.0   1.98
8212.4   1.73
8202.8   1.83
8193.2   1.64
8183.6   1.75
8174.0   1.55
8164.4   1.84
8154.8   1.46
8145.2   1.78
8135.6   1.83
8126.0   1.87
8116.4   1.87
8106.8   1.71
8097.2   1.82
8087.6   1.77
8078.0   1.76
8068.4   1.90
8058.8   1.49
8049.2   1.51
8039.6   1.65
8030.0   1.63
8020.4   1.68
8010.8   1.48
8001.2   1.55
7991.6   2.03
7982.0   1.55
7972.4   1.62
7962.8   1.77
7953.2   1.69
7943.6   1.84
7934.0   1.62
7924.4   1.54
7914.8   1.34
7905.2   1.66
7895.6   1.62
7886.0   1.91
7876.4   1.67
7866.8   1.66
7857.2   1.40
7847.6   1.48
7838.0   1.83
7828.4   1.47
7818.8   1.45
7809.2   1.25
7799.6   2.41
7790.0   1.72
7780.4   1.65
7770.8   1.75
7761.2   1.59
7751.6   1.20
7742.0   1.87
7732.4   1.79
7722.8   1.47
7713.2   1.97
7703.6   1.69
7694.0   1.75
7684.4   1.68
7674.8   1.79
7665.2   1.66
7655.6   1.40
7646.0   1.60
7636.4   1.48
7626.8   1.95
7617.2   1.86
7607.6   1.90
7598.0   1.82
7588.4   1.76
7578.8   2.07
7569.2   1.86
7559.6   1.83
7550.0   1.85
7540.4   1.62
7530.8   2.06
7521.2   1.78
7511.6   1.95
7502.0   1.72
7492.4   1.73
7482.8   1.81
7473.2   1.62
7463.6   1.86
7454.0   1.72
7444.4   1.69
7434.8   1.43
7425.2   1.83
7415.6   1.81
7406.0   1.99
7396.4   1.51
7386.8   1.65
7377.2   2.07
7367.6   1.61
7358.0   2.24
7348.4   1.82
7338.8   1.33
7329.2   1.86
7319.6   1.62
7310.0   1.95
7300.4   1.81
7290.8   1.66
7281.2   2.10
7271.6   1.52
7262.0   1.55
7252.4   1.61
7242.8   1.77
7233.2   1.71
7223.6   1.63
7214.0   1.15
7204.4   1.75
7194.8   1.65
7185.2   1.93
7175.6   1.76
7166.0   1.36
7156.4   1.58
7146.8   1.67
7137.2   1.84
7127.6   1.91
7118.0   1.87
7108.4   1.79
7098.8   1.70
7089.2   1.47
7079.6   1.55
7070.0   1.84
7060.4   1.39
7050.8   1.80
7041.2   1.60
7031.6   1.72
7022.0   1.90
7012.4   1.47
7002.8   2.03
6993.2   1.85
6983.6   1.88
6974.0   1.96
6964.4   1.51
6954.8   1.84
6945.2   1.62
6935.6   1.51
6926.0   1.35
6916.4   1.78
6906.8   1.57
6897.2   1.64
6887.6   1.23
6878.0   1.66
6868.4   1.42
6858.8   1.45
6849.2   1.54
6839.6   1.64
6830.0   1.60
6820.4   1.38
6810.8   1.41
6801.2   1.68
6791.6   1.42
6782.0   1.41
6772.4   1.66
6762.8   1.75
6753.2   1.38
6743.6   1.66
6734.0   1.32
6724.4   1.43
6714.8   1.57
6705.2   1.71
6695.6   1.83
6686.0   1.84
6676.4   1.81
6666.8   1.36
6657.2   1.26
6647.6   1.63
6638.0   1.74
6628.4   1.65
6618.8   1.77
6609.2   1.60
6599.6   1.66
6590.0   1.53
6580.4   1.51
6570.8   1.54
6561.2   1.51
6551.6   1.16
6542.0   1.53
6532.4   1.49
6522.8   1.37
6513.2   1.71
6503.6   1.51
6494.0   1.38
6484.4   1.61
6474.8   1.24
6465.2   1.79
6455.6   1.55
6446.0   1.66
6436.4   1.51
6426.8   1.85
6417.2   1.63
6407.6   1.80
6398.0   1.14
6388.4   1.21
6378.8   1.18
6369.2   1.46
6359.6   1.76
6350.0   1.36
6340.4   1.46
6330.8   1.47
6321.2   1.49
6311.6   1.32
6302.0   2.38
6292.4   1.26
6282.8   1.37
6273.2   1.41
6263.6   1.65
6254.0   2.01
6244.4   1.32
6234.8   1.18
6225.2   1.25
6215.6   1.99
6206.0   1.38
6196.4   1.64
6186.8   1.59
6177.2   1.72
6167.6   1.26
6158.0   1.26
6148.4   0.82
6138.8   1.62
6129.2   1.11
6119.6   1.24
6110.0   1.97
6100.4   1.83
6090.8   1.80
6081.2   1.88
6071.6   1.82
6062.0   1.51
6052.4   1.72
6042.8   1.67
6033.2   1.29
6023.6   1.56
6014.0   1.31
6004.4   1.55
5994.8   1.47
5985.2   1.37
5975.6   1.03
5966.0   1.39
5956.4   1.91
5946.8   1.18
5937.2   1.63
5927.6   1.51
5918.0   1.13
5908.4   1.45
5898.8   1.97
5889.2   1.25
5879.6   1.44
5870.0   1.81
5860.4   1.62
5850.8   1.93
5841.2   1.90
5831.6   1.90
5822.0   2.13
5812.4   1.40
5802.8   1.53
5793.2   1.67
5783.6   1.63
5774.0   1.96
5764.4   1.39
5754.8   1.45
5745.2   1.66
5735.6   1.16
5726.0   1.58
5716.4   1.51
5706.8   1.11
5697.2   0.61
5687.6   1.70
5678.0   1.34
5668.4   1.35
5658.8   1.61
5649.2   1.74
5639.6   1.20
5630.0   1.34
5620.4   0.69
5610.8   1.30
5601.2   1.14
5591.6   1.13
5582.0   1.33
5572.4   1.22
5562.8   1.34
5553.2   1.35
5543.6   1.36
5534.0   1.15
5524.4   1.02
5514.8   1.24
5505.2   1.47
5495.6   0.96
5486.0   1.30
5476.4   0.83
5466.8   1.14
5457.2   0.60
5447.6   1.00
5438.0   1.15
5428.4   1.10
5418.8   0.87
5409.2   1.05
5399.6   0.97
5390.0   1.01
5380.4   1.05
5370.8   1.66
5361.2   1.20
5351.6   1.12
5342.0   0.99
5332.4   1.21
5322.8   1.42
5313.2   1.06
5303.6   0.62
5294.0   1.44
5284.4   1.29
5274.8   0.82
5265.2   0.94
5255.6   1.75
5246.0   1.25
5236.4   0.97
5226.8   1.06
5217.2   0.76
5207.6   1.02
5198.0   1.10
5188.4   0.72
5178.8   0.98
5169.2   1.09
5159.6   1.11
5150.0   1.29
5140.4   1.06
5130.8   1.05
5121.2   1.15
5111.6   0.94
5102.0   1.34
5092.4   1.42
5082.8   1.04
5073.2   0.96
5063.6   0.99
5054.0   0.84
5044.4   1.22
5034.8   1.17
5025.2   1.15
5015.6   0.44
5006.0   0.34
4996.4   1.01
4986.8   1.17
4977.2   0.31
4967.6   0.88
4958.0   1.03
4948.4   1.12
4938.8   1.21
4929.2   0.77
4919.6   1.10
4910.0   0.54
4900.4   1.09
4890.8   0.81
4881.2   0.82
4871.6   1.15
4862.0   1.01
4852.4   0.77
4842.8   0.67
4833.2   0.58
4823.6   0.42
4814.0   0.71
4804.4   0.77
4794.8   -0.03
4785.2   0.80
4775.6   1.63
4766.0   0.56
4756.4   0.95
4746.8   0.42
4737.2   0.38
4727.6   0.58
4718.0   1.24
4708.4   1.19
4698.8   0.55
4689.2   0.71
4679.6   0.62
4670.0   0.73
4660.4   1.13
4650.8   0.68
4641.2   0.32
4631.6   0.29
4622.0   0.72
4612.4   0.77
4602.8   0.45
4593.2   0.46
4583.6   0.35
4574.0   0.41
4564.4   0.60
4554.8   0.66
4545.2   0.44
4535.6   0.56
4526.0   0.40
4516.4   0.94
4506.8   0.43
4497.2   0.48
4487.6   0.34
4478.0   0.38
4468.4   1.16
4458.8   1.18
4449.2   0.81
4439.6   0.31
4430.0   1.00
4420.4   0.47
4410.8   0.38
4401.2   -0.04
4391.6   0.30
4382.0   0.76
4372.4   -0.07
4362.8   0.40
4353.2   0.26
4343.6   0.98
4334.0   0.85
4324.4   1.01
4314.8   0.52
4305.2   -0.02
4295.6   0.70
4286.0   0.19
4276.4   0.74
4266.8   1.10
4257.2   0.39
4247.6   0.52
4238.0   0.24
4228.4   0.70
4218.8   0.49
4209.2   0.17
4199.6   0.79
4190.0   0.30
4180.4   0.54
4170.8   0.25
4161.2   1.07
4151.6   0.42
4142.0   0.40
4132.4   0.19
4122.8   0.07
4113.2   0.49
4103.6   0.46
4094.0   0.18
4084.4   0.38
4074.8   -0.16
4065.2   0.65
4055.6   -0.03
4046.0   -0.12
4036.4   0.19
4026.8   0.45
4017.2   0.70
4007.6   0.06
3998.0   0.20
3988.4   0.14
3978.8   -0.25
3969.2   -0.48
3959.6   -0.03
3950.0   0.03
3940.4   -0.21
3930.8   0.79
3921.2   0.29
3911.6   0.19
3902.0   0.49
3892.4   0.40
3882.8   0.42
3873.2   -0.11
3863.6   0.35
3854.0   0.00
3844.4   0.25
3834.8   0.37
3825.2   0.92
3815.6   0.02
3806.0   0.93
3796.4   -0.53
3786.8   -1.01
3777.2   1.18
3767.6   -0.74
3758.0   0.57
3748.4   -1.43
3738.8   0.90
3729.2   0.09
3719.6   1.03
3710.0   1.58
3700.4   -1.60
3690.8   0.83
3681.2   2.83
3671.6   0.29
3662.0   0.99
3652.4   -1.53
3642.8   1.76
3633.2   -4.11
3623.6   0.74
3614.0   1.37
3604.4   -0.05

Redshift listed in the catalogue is 0.262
